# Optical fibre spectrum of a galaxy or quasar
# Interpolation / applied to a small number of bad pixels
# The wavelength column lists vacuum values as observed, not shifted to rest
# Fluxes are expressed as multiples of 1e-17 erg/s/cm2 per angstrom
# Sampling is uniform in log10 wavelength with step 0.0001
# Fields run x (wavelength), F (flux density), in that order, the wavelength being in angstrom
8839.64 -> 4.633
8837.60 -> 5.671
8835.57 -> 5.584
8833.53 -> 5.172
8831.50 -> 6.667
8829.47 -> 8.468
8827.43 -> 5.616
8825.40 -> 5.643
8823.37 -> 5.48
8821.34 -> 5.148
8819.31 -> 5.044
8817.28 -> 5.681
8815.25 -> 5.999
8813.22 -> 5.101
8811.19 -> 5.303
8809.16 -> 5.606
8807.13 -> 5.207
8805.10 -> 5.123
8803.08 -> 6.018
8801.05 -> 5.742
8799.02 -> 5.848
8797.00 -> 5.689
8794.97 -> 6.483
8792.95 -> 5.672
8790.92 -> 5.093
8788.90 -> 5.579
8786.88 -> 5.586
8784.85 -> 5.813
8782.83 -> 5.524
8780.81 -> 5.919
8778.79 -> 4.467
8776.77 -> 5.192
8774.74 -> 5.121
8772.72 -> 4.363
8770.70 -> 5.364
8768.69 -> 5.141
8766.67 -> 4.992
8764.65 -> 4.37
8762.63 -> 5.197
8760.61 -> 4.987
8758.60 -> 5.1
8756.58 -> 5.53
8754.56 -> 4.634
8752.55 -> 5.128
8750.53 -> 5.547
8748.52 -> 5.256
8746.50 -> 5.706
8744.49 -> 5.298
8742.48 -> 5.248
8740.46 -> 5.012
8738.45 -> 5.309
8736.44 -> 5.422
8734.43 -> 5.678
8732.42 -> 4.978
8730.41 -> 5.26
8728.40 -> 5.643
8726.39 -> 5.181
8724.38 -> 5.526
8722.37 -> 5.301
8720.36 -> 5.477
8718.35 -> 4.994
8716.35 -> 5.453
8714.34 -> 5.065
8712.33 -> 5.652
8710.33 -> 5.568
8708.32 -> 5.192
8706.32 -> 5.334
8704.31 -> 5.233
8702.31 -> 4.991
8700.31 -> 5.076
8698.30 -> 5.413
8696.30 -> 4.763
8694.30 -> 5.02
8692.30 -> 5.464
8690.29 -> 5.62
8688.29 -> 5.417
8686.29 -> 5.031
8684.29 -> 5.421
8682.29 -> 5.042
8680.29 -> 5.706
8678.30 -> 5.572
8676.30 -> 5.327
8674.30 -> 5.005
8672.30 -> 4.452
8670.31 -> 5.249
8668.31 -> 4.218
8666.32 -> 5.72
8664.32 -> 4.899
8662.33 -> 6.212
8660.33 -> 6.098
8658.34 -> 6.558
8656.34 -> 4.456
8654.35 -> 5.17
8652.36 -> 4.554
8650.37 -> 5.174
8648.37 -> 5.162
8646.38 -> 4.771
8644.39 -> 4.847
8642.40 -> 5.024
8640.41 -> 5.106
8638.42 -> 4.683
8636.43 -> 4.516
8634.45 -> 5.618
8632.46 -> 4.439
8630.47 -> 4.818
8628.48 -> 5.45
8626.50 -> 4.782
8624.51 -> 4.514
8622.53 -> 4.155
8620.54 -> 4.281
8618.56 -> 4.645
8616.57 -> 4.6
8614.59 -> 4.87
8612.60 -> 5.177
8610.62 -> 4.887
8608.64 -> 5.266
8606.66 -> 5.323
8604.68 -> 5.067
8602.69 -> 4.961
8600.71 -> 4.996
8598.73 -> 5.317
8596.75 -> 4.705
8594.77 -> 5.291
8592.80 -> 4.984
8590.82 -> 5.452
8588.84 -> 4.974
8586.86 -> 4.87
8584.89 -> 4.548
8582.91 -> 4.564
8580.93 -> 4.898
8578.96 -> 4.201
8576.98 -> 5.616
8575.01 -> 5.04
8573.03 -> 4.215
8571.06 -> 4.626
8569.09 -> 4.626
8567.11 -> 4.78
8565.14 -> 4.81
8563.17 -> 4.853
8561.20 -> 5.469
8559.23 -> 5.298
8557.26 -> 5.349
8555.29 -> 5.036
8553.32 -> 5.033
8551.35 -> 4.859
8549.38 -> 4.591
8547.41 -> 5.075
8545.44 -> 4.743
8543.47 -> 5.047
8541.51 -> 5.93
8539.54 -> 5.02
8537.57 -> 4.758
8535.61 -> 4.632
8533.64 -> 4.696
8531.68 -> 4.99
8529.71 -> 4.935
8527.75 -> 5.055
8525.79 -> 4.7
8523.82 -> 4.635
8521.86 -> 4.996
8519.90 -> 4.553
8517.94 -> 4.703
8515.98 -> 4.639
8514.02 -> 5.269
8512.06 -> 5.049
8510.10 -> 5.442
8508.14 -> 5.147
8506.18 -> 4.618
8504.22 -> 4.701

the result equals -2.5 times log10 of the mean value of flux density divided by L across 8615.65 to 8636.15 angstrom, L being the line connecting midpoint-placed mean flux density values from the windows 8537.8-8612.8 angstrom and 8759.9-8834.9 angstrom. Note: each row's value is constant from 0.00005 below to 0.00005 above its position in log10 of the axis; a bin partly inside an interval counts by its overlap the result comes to 0.083 mag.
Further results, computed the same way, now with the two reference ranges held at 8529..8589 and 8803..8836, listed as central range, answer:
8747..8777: 0.09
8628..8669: 0.01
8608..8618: 0.03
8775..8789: 0.03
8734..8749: 0.02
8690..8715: 0.02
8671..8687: 0.01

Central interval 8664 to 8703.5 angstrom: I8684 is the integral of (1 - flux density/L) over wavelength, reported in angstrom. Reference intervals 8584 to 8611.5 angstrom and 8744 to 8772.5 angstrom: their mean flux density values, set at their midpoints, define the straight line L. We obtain -0.6 angstrom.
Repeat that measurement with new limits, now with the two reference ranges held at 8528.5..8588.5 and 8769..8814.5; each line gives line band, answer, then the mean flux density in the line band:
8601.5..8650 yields 1.7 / 4.88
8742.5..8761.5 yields 0.4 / 5.25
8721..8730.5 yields -0.2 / 5.4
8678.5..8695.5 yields -0.5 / 5.35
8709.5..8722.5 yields -0.2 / 5.36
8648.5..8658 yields 0.3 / 4.98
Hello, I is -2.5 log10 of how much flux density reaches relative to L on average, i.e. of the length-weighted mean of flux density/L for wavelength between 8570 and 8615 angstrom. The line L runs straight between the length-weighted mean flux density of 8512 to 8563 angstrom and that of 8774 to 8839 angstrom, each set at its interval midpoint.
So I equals 0.03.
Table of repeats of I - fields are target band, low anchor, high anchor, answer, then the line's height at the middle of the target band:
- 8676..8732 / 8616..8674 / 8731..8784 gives -0.05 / 5.08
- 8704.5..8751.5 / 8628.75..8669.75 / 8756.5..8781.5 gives -0.06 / 5.06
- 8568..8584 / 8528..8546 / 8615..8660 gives 0.05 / 4.95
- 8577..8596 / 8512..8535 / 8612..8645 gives -0.02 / 4.81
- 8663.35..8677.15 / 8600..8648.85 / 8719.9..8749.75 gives 0.02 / 5.07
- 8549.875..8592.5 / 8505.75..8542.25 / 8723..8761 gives 0.02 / 5.01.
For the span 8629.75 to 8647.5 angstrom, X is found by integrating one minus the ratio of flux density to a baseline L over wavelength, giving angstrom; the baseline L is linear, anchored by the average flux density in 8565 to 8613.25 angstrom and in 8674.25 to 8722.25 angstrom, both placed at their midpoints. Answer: 0.8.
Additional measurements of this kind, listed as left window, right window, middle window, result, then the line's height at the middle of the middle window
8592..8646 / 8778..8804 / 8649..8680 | -0.9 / 5.1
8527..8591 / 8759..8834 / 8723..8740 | -0.1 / 5.34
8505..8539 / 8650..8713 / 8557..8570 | -0.1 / 4.98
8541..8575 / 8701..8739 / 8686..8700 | 0.0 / 5.27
